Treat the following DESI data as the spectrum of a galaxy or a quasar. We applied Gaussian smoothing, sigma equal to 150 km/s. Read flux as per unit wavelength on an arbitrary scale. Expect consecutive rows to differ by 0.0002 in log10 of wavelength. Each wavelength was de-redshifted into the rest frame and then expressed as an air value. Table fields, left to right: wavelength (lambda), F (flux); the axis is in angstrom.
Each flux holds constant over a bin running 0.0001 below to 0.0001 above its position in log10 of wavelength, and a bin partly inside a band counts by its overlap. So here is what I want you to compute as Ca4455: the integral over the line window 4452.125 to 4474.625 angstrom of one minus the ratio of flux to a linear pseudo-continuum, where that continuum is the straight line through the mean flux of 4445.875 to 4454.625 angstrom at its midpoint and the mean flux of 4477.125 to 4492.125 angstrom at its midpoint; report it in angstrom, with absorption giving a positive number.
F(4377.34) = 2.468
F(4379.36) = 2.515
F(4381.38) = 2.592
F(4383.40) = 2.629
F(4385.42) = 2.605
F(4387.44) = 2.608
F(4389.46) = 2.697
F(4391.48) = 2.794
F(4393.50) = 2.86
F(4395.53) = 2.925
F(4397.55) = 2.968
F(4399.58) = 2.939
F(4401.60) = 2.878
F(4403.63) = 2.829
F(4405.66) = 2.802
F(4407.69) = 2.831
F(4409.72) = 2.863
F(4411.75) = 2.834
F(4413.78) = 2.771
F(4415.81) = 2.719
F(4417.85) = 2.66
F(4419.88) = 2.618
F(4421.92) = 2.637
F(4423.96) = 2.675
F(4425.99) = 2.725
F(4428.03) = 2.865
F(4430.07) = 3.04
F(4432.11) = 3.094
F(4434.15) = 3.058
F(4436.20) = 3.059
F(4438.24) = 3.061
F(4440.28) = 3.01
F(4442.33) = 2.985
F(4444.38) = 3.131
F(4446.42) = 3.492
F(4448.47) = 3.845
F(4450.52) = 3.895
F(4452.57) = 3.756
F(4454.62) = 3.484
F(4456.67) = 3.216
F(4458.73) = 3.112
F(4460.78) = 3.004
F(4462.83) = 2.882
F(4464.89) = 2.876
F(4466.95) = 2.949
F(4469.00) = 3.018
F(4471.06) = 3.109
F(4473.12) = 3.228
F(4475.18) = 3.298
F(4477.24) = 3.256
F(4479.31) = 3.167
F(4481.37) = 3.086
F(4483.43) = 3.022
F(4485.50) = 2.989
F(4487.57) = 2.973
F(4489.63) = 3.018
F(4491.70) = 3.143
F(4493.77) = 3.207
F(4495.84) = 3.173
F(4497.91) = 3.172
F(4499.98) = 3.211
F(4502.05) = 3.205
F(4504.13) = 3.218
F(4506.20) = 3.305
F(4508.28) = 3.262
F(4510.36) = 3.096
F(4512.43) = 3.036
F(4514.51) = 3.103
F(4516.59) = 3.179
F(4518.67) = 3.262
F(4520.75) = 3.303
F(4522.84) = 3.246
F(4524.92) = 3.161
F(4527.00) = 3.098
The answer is 2.2 angstrom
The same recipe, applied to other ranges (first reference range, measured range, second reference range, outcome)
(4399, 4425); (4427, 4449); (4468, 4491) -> -1.76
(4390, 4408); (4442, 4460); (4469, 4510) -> -2.46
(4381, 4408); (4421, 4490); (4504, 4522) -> -2.86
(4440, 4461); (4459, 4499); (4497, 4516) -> 2.37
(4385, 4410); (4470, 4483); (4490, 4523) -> -0.40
